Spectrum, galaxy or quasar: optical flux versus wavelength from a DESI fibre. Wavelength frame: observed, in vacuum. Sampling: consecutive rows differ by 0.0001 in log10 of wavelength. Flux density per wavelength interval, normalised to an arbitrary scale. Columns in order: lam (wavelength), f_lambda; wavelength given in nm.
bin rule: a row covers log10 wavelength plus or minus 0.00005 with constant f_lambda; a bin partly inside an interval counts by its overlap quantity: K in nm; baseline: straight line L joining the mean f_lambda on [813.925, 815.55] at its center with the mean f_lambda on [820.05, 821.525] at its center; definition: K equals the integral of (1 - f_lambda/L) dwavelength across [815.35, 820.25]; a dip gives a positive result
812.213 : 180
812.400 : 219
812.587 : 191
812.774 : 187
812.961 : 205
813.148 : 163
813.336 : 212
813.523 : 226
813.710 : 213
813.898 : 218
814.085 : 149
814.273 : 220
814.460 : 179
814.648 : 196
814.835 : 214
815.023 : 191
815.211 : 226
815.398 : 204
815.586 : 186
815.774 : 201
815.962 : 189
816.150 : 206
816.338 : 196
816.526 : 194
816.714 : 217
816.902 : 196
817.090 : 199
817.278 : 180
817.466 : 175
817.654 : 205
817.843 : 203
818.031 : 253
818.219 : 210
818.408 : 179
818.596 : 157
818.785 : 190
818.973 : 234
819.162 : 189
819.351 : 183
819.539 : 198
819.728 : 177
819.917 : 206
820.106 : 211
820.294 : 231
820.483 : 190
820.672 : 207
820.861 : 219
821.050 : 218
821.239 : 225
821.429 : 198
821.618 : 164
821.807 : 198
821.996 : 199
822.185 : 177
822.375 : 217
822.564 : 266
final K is 0.174 nm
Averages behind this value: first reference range 198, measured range 198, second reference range 212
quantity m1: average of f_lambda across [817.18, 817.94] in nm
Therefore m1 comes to 191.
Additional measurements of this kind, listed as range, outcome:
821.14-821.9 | 196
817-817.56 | 185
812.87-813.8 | 204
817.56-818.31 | 218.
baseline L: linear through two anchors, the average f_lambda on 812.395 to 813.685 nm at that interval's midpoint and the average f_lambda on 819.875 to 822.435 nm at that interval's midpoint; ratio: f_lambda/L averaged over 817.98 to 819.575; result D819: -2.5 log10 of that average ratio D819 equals 0.03 mag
